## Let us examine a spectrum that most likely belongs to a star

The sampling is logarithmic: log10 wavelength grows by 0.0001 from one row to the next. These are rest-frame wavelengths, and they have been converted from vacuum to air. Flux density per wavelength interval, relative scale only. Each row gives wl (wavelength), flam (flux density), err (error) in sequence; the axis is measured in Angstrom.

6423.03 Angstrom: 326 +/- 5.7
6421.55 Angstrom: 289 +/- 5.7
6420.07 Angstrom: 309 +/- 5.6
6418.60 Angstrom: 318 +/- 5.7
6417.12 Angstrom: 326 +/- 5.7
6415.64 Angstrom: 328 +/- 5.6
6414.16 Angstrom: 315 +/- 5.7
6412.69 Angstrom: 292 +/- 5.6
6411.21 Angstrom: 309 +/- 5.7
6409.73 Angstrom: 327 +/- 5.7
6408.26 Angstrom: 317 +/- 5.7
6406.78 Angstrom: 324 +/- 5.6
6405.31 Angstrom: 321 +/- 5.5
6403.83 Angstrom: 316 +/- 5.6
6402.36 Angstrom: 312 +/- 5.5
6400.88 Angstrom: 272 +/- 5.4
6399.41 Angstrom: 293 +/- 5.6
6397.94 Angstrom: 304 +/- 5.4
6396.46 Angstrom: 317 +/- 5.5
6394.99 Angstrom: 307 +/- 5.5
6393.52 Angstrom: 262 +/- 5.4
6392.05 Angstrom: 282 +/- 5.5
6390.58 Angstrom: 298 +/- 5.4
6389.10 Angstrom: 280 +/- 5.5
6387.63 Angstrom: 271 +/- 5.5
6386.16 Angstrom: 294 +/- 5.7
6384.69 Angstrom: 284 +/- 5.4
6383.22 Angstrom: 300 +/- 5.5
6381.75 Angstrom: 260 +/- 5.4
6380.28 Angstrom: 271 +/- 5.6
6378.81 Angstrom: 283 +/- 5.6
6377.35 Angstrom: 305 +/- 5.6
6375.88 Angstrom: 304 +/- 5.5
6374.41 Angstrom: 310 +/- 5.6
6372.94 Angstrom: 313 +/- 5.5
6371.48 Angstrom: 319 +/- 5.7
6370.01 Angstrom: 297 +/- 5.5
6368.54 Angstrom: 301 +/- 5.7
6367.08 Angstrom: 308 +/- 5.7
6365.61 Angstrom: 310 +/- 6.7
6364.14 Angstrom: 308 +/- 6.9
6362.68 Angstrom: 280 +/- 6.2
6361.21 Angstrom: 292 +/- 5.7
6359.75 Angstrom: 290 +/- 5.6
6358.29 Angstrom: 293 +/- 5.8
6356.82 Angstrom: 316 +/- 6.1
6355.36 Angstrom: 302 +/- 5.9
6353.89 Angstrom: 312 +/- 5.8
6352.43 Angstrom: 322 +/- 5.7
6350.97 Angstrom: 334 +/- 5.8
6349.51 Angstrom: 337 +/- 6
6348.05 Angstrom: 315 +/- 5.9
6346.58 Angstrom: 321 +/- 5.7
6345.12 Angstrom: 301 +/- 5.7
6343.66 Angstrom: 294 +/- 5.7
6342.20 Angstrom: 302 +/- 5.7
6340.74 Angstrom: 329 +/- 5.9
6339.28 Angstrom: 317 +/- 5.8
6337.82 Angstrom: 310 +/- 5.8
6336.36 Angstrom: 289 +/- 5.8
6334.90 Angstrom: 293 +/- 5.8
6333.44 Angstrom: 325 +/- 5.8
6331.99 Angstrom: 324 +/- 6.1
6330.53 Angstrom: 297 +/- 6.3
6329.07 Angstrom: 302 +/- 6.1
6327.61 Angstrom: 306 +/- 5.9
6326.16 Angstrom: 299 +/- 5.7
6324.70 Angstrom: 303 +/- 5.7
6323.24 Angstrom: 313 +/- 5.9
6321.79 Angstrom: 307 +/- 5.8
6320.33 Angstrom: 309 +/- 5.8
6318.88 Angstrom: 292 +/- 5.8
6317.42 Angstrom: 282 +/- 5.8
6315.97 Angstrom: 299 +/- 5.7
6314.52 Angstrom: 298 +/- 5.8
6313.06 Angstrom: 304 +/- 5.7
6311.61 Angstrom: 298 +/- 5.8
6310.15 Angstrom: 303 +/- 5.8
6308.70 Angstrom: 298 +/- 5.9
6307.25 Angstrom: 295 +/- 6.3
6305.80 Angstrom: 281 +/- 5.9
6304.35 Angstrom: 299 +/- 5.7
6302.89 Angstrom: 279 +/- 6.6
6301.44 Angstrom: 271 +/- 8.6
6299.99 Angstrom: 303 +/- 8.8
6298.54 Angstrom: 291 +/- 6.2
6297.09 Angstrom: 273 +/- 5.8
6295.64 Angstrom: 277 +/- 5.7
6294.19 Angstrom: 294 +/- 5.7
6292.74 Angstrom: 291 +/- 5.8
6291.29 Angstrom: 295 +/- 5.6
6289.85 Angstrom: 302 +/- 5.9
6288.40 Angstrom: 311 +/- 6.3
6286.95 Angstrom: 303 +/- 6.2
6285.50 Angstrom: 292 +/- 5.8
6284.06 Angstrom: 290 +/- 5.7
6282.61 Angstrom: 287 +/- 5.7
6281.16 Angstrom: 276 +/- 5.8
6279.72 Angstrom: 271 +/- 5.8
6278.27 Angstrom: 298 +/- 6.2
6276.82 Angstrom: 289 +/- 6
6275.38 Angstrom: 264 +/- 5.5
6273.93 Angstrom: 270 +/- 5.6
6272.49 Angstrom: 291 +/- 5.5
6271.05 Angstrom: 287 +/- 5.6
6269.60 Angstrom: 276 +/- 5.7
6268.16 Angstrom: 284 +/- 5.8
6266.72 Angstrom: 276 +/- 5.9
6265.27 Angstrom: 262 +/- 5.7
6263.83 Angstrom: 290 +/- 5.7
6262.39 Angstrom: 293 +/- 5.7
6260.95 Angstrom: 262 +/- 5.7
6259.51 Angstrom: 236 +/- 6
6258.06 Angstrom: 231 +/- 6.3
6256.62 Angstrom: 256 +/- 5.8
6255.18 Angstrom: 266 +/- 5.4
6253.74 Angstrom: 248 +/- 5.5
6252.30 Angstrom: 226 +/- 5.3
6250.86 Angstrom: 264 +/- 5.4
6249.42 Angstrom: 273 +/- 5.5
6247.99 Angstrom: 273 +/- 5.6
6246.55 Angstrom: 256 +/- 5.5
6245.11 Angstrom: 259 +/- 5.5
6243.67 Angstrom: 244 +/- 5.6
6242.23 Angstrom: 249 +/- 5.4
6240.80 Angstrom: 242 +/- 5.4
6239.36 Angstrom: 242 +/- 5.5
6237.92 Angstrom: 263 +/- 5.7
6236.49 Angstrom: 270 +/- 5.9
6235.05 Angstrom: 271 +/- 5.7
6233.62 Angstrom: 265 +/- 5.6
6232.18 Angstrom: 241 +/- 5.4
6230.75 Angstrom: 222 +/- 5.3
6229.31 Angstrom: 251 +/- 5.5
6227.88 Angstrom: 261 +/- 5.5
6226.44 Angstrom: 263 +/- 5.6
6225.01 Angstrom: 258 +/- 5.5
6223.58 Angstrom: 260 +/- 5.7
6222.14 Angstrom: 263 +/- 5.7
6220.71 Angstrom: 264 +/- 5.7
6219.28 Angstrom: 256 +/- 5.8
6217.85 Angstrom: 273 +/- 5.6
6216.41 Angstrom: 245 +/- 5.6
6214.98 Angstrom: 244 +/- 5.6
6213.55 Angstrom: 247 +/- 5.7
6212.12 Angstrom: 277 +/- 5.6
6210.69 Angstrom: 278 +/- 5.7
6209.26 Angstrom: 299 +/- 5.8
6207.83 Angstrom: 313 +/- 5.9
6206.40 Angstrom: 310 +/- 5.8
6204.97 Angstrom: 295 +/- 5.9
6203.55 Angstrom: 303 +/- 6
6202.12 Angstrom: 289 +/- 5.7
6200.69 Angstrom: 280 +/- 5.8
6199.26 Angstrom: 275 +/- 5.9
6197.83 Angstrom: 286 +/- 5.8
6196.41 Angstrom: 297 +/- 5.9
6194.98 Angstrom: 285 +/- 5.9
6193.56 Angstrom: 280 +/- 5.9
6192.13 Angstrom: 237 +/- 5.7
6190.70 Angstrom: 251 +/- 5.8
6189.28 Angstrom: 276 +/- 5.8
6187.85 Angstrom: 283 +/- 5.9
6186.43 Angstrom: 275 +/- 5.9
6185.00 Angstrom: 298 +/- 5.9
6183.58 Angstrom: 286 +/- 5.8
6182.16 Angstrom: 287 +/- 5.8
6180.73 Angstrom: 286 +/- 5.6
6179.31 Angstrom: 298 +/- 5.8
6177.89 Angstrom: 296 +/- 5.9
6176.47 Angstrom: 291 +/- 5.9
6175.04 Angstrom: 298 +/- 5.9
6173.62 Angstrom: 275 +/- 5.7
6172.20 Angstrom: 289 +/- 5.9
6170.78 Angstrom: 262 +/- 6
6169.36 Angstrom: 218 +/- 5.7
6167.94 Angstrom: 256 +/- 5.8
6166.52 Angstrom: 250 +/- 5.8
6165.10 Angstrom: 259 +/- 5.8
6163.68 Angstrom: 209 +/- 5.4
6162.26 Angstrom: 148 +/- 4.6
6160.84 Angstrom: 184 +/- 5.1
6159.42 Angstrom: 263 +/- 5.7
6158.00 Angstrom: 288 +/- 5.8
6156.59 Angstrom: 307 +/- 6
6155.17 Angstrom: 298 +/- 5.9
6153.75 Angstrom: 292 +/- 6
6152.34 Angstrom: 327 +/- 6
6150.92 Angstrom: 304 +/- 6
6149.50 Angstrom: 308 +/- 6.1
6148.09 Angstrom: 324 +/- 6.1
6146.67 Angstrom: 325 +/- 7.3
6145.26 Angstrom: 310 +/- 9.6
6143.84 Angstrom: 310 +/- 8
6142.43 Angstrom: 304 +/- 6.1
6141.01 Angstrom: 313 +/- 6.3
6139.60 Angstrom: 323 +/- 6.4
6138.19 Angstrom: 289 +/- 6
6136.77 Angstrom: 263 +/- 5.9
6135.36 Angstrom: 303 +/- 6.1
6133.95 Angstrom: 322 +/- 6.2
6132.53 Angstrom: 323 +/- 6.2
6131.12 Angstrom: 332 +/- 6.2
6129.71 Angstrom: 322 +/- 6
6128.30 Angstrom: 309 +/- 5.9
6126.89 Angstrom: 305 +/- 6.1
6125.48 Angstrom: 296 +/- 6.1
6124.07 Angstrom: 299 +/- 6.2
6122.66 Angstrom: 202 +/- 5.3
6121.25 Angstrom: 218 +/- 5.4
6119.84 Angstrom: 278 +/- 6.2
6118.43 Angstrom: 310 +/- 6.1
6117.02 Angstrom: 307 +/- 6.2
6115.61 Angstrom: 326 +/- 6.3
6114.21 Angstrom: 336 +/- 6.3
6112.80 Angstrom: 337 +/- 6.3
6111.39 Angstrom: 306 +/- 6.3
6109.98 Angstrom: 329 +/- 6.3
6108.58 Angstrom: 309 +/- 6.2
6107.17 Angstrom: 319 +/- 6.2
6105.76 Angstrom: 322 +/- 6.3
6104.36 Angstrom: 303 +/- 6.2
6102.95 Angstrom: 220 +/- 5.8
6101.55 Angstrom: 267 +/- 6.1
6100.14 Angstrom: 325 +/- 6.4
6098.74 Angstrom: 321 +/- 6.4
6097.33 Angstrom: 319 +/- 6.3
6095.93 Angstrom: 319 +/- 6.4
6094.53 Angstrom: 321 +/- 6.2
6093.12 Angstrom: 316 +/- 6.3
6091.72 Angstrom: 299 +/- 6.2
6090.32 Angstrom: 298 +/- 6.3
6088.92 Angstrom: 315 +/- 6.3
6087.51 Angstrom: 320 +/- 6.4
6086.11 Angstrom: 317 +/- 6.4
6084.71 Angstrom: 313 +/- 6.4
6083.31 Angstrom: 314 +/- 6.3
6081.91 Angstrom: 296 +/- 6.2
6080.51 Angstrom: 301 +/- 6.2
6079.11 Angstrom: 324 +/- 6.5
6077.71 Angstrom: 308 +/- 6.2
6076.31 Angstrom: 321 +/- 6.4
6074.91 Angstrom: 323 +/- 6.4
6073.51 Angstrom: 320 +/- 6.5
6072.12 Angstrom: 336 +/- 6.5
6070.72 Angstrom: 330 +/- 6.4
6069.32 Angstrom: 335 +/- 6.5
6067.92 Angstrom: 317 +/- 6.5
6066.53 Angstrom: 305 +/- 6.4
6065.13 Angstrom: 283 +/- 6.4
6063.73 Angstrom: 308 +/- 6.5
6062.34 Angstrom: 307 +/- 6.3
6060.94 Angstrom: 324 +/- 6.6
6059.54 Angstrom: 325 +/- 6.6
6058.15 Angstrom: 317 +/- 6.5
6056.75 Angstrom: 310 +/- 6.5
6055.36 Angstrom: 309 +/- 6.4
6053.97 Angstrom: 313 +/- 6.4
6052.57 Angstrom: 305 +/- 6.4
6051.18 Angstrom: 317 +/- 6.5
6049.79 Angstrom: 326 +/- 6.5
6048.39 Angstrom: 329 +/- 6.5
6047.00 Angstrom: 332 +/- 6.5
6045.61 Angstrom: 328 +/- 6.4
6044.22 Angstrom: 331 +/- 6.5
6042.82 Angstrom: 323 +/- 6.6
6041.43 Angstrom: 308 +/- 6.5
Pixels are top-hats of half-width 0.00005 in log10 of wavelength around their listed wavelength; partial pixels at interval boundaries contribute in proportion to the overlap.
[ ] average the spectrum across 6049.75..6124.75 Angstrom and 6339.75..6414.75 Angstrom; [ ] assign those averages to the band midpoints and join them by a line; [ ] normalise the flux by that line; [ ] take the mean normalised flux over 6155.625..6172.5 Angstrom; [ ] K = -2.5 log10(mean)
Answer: 0.25 mag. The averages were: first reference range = 308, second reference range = 302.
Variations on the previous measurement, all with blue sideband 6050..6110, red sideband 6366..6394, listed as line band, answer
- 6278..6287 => 0.04 mag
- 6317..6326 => -0.02 mag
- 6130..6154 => -0.01 mag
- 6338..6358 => -0.07 mag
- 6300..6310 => 0.03 mag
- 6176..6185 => 0.05 mag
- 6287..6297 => 0.01 mag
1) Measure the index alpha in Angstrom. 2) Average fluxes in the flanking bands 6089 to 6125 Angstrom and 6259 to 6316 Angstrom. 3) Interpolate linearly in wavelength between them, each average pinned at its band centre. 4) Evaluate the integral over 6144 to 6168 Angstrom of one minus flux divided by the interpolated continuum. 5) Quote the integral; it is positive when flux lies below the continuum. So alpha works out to 1.8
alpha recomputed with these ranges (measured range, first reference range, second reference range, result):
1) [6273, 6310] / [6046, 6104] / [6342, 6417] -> 2.1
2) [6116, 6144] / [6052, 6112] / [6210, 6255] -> -0.3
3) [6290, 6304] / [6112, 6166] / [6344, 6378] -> 0.7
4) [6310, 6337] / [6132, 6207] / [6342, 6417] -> -0.4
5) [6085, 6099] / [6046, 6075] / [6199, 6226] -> -0.2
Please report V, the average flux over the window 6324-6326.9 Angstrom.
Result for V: 301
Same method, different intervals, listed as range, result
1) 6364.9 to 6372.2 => 307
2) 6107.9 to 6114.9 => 323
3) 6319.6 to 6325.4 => 308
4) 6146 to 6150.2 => 319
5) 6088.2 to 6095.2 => 309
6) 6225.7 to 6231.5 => 249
